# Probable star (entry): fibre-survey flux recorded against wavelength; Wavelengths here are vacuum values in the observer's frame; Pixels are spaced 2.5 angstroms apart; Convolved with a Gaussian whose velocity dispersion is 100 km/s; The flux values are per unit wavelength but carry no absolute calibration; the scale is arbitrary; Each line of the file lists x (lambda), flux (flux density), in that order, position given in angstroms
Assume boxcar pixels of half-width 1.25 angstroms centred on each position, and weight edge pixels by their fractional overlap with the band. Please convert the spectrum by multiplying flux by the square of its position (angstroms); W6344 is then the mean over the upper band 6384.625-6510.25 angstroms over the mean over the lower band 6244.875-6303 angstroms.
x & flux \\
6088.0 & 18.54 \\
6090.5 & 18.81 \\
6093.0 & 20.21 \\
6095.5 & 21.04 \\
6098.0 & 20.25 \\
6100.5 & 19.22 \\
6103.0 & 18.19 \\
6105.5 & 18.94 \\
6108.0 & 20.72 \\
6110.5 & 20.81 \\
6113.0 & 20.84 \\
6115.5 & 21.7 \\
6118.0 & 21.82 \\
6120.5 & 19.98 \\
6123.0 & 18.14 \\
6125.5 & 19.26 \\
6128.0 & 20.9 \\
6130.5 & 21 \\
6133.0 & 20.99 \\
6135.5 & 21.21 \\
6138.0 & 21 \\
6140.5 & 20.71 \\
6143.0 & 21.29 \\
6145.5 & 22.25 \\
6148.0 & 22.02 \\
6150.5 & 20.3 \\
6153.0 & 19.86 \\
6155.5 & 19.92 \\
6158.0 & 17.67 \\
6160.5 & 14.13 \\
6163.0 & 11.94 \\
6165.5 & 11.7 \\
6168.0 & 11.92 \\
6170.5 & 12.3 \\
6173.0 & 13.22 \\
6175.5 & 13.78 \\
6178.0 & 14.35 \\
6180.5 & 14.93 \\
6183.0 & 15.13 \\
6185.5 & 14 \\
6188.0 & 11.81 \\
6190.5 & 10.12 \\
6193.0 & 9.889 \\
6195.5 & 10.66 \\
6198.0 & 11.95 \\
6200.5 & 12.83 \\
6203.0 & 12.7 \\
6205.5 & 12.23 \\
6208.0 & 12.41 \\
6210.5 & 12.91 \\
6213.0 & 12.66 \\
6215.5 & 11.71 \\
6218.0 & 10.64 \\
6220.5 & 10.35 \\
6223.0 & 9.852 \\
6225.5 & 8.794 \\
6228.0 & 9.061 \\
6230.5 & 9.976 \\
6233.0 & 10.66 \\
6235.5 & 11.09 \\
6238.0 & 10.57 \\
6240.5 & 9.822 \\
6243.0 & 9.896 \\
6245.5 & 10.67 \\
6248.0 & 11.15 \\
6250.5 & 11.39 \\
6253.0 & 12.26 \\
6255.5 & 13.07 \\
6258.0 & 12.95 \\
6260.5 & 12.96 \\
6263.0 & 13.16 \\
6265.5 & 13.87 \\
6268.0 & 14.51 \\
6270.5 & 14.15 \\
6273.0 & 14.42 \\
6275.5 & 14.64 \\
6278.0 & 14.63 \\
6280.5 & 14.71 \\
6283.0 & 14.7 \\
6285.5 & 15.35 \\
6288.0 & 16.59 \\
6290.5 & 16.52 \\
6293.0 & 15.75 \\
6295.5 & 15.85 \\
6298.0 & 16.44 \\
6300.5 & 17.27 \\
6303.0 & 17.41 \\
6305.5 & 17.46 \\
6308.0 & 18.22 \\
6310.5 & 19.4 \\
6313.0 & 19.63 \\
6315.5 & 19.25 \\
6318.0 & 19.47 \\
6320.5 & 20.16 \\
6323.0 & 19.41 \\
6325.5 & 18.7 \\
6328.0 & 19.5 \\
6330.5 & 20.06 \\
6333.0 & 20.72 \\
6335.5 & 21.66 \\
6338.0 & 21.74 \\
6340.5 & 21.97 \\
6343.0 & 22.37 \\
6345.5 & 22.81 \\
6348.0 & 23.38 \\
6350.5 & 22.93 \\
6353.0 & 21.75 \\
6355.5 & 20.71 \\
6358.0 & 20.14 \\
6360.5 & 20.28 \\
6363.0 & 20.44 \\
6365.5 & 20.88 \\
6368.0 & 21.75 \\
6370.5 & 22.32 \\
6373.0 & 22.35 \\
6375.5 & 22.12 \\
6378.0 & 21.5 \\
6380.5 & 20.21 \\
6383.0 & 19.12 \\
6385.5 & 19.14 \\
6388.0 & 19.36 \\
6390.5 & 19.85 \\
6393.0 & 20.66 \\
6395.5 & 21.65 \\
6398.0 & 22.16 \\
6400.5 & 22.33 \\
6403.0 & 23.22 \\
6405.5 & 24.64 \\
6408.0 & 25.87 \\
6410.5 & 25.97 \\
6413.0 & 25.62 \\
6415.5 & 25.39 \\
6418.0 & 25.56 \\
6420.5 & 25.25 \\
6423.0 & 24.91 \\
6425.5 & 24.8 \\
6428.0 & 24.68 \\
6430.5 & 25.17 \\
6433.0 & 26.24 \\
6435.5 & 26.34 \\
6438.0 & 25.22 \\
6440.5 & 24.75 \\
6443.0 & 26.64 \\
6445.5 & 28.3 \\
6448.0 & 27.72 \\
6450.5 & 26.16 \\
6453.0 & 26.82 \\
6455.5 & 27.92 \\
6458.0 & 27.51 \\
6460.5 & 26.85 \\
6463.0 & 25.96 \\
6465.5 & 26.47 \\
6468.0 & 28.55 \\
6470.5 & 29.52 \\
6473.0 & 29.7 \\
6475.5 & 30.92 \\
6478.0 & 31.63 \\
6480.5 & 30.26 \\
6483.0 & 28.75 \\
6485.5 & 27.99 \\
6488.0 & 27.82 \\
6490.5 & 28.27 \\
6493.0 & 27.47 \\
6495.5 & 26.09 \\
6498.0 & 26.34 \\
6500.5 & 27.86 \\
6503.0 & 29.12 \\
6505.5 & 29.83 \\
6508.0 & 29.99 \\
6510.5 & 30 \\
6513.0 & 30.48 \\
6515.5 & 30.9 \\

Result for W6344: 1.9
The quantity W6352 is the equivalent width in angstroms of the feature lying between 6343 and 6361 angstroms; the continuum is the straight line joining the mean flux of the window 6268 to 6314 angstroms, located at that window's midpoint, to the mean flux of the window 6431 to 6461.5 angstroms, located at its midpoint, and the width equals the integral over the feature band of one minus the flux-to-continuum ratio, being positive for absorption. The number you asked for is -1.3 angstroms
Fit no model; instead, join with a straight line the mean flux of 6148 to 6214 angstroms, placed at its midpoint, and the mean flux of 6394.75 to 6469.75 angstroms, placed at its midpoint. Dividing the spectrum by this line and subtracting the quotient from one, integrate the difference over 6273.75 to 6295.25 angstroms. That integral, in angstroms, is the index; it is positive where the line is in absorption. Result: 3.9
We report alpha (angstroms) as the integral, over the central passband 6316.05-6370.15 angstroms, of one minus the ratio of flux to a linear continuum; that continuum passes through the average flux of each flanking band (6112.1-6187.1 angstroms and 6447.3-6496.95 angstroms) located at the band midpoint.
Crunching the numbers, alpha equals 6.8 angstroms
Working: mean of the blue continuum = 17.9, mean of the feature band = 21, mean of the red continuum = 28.1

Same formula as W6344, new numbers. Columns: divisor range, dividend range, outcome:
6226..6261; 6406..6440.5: 2.44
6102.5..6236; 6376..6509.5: 1.82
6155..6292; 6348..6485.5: 2.06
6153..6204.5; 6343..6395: 1.68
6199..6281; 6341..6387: 1.85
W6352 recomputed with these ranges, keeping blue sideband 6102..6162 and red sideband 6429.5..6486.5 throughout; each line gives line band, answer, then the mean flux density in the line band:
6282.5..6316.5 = 9.68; 17.2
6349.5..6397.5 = 8.91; 20.9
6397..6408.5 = 1.24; 23.5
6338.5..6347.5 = 0.93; 22.4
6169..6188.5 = 6.87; 13.7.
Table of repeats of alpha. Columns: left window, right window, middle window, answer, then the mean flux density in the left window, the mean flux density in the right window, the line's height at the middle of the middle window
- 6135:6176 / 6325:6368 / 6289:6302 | 2.5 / 17.4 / 21.2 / 20.2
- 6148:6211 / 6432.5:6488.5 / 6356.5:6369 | 1.2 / 13.9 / 27.8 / 22.9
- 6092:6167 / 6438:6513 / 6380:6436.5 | 6.5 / 19.6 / 28.1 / 26.4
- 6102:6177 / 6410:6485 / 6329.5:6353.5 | 2.1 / 18.6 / 27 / 24.1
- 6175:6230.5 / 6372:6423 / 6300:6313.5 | -0.4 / 11.9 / 22.7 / 17.6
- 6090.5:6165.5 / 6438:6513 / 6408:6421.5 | 0.5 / 19.7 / 28.1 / 26.6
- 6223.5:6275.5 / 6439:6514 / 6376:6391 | 1.0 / 11.8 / 28.2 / 21.5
